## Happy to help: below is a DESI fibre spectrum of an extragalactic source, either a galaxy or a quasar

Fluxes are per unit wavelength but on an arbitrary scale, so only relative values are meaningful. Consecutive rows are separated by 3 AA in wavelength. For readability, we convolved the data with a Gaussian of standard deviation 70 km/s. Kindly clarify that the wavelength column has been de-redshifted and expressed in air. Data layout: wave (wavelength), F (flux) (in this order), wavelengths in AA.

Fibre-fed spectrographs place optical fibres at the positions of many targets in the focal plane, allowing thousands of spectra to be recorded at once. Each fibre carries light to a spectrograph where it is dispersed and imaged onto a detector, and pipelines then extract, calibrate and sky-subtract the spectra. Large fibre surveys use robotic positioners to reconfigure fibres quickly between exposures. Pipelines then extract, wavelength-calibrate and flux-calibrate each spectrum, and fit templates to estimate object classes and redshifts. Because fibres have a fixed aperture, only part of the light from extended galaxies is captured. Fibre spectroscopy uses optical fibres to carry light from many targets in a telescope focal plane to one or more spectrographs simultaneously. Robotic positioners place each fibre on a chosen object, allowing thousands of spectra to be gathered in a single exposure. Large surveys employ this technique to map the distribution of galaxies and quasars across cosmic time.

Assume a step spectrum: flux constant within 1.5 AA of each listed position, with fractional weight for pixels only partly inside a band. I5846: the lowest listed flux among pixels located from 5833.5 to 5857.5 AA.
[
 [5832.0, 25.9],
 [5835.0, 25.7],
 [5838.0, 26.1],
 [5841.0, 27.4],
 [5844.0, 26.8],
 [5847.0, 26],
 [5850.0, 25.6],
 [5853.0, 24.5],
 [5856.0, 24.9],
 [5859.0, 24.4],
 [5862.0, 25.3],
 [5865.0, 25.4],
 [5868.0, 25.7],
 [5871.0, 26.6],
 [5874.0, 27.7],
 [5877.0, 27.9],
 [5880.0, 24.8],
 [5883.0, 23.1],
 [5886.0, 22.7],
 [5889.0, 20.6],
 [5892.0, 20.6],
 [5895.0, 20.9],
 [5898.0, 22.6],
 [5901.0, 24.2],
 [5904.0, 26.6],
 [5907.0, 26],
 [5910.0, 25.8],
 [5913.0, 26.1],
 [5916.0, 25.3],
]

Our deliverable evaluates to 24.5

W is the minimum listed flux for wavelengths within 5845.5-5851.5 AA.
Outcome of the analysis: 25.6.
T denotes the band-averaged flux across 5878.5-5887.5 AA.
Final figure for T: 23.5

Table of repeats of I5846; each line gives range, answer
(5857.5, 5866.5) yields 24.4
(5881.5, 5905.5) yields 20.6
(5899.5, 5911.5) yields 24.2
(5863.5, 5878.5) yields 25.4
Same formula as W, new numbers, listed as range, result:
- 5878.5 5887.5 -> 22.7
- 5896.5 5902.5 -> 22.6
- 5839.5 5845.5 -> 26.8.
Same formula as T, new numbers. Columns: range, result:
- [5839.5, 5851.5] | 26.4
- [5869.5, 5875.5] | 27.2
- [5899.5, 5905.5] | 25.4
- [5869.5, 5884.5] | 26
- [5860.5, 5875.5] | 26.1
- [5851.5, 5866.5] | 24.9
